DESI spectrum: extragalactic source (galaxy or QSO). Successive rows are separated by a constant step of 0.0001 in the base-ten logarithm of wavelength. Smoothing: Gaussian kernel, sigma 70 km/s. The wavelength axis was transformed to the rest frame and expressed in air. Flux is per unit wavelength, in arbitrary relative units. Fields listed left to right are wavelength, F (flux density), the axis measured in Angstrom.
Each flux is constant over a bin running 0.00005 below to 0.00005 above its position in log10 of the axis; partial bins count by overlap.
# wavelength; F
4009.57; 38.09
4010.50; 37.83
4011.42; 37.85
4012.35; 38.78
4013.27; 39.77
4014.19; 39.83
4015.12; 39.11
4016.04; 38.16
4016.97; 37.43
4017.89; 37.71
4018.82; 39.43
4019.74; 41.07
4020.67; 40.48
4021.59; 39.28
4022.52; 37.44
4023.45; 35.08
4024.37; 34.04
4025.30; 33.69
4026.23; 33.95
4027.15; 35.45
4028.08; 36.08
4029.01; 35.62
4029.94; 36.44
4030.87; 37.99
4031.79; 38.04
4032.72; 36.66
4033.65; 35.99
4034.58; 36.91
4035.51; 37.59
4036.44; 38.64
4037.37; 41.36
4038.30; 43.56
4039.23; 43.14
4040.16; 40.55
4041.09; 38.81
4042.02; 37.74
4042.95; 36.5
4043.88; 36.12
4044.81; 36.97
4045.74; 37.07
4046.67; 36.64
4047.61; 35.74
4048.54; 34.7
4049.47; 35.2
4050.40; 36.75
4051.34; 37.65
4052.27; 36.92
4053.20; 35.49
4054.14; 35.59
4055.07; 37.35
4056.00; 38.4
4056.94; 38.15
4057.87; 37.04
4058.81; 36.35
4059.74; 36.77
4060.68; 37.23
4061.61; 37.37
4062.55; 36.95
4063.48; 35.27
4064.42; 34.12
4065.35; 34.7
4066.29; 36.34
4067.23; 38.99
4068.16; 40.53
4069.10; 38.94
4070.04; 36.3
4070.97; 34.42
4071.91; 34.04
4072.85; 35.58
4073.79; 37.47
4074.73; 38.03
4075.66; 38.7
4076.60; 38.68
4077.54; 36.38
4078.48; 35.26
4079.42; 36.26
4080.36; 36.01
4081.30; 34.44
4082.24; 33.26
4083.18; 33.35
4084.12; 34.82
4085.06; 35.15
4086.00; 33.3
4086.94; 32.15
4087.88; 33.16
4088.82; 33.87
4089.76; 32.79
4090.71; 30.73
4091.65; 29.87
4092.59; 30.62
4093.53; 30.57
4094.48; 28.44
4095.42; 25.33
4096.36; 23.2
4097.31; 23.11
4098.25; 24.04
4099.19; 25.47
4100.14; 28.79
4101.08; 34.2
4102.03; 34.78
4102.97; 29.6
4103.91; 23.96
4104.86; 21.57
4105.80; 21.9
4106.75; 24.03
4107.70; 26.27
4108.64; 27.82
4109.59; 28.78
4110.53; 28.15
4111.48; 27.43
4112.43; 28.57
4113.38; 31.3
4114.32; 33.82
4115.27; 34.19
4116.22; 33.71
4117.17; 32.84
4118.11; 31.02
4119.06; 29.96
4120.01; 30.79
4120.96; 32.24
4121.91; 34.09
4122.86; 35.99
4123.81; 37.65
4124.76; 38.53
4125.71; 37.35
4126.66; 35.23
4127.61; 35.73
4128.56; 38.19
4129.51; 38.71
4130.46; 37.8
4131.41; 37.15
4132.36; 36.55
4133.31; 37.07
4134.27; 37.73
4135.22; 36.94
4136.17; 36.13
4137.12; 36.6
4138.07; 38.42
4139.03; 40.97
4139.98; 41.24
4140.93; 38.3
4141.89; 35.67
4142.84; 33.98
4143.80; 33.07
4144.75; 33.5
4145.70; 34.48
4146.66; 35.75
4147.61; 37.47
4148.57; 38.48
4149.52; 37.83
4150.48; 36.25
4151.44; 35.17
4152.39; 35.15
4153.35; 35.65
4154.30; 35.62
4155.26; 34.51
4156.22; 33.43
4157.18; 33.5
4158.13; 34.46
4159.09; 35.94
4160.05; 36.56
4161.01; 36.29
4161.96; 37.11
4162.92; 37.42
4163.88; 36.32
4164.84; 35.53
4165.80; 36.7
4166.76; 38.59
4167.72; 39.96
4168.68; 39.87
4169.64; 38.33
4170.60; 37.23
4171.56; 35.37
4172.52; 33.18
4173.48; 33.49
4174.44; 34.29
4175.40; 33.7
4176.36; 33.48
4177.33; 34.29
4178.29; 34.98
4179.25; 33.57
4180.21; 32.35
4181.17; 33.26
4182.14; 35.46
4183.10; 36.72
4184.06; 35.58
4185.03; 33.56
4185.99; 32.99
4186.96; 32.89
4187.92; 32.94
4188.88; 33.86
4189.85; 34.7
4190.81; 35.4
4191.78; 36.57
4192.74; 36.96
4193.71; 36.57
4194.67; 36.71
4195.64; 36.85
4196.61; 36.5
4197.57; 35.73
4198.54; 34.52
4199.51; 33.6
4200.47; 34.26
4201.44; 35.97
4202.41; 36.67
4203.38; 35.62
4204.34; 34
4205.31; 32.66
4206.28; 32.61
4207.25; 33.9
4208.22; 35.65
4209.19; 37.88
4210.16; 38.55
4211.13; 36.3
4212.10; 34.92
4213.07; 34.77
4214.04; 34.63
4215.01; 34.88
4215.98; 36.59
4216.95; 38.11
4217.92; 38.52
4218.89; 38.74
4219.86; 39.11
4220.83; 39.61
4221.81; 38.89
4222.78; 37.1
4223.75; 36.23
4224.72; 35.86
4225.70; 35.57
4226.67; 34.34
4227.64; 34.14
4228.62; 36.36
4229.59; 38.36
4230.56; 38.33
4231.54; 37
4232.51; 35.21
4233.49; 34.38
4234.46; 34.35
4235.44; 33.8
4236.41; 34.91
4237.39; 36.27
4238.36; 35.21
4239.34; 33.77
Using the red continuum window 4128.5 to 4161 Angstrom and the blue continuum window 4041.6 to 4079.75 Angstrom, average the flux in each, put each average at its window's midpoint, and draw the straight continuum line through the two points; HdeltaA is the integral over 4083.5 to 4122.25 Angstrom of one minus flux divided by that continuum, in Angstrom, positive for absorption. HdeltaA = 7.3 Angstrom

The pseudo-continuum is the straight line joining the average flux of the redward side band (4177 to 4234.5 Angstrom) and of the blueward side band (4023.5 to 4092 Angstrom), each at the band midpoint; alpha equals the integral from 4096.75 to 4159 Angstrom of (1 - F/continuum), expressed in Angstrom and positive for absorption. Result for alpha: 4.51 Angstrom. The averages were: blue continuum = 36.3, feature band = 33.4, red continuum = 35.6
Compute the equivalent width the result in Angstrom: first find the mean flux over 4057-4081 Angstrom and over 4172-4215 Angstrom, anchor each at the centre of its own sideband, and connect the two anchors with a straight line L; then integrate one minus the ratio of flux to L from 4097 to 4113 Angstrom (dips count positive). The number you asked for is 4.0 Angstrom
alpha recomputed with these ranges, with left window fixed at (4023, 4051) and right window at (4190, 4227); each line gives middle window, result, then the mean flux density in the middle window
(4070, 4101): 3.6 Angstrom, 32.5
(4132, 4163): 0.2 Angstrom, 36.3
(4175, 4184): 0.5 Angstrom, 34.3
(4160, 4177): 0.0 Angstrom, 36.3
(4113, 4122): 1.1 Angstrom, 32.3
